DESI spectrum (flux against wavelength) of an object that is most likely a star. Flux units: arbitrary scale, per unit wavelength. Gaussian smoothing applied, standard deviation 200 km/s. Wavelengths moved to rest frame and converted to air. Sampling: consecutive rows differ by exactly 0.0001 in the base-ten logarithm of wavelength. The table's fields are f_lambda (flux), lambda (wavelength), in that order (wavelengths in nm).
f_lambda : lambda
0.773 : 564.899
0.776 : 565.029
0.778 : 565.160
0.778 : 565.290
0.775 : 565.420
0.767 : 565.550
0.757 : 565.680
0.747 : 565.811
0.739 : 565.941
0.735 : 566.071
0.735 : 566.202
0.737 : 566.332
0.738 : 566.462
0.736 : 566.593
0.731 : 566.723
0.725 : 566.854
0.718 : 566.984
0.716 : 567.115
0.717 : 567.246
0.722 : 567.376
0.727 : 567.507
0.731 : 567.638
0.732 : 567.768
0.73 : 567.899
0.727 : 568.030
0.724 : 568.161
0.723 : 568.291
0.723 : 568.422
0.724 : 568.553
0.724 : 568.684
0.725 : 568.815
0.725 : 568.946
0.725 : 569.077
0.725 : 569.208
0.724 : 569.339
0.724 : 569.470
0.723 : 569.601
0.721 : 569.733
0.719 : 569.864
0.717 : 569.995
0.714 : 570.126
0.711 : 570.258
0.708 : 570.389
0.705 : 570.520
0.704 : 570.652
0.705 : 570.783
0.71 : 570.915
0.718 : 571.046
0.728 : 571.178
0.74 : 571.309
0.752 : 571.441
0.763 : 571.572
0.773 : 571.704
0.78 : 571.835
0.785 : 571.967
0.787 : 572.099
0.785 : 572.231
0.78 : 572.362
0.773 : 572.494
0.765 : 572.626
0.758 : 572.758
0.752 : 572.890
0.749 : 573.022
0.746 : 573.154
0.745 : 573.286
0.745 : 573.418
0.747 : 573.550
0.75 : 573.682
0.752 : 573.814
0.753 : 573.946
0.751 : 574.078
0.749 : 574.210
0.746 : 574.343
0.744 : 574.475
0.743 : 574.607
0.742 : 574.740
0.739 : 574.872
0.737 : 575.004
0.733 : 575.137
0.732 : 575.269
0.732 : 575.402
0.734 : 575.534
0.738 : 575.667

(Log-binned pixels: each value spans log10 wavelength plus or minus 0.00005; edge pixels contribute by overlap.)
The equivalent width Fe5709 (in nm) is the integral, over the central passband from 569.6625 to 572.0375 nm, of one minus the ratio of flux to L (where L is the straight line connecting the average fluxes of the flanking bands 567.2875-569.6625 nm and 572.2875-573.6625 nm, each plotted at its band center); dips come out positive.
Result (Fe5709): 0.04 nm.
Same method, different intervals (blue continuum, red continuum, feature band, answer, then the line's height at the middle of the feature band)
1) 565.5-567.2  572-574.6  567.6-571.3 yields 0.123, 0.745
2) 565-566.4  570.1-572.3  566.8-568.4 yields 0.056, 0.751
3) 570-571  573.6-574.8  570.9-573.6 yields -0.111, 0.727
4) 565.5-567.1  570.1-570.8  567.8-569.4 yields -0.009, 0.721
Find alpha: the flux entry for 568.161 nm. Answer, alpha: 0.724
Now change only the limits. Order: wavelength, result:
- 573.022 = 0.749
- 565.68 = 0.757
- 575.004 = 0.737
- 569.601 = 0.723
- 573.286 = 0.745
